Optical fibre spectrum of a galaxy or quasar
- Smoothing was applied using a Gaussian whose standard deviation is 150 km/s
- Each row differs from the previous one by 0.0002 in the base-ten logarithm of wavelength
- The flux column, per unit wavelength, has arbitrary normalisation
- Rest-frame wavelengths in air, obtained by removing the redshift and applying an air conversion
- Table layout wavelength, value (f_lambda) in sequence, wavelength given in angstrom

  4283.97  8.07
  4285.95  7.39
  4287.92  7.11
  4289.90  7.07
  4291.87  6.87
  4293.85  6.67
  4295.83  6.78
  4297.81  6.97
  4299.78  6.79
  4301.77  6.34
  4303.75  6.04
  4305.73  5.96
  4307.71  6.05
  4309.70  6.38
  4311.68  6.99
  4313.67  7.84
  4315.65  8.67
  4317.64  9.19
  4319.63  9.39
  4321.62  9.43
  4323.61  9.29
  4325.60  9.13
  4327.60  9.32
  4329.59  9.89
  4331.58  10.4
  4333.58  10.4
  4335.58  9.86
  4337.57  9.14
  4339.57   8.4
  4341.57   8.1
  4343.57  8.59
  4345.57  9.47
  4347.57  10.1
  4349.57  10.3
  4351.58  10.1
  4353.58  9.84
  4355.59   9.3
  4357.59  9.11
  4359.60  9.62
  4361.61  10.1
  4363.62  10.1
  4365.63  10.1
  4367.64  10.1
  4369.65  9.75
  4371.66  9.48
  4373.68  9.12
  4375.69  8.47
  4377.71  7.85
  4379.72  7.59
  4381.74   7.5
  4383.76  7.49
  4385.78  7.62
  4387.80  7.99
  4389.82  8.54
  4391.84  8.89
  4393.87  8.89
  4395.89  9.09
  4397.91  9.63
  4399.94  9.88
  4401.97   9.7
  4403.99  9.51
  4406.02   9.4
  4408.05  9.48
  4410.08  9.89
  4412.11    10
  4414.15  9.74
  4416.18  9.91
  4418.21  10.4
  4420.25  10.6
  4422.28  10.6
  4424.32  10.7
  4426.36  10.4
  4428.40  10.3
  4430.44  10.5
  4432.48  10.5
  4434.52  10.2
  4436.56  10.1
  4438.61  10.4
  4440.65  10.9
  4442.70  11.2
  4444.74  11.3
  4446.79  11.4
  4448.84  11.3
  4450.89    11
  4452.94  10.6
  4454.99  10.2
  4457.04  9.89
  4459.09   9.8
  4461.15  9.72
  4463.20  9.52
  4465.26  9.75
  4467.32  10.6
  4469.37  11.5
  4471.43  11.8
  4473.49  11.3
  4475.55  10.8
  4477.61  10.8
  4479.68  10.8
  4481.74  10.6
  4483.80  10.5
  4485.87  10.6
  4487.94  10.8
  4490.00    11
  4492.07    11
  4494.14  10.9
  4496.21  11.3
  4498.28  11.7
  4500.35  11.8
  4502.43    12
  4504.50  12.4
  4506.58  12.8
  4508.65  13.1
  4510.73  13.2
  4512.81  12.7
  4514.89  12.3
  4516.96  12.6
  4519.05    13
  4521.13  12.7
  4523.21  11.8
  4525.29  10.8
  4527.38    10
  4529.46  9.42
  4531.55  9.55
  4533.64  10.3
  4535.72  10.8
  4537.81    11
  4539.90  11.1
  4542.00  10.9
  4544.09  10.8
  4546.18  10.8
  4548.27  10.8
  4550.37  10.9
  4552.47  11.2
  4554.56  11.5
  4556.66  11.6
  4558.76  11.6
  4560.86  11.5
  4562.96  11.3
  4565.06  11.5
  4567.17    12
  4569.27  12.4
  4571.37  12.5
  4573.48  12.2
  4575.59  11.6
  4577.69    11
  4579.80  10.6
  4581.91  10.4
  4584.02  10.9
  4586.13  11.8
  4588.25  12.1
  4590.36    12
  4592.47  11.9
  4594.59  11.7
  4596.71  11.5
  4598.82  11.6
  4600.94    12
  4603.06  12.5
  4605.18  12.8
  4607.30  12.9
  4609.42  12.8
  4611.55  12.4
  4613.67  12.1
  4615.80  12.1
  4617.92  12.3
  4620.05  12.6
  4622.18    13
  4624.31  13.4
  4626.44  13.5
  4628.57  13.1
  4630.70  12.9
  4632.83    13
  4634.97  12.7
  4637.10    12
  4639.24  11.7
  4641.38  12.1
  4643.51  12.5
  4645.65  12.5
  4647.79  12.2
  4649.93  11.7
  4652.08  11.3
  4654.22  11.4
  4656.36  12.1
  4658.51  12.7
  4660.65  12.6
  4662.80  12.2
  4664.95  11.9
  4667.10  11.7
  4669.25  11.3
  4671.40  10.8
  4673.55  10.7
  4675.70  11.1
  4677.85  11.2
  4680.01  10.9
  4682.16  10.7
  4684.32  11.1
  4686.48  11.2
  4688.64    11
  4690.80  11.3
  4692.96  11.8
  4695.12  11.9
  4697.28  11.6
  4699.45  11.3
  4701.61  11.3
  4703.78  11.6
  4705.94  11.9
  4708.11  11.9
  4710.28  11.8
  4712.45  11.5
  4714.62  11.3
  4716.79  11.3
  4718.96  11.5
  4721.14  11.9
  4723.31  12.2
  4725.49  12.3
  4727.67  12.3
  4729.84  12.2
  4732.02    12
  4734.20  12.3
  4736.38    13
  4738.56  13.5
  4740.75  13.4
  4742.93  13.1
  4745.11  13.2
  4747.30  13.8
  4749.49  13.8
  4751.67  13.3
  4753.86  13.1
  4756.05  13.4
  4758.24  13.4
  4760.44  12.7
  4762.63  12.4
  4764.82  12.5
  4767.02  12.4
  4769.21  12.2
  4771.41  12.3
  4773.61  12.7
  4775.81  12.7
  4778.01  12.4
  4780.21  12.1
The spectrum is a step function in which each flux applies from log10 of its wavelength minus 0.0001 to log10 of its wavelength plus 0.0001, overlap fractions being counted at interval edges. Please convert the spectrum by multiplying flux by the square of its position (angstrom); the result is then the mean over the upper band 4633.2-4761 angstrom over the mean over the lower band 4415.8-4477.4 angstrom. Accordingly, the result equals 1.27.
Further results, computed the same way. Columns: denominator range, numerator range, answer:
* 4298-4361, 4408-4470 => 1.26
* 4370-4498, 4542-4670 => 1.28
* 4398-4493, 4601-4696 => 1.26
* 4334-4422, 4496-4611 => 1.36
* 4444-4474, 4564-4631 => 1.21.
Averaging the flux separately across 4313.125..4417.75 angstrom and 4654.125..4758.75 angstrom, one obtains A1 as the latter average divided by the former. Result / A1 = 1.30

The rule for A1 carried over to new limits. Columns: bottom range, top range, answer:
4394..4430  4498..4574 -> 1.16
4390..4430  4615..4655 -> 1.27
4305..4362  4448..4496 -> 1.19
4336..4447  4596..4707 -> 1.25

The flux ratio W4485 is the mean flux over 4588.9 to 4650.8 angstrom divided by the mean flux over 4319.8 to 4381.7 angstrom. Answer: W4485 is 1.32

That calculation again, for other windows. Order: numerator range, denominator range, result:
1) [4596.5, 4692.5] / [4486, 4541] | 1.04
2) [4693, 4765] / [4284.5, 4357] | 1.49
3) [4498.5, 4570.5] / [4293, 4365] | 1.34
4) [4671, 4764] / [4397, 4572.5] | 1.10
